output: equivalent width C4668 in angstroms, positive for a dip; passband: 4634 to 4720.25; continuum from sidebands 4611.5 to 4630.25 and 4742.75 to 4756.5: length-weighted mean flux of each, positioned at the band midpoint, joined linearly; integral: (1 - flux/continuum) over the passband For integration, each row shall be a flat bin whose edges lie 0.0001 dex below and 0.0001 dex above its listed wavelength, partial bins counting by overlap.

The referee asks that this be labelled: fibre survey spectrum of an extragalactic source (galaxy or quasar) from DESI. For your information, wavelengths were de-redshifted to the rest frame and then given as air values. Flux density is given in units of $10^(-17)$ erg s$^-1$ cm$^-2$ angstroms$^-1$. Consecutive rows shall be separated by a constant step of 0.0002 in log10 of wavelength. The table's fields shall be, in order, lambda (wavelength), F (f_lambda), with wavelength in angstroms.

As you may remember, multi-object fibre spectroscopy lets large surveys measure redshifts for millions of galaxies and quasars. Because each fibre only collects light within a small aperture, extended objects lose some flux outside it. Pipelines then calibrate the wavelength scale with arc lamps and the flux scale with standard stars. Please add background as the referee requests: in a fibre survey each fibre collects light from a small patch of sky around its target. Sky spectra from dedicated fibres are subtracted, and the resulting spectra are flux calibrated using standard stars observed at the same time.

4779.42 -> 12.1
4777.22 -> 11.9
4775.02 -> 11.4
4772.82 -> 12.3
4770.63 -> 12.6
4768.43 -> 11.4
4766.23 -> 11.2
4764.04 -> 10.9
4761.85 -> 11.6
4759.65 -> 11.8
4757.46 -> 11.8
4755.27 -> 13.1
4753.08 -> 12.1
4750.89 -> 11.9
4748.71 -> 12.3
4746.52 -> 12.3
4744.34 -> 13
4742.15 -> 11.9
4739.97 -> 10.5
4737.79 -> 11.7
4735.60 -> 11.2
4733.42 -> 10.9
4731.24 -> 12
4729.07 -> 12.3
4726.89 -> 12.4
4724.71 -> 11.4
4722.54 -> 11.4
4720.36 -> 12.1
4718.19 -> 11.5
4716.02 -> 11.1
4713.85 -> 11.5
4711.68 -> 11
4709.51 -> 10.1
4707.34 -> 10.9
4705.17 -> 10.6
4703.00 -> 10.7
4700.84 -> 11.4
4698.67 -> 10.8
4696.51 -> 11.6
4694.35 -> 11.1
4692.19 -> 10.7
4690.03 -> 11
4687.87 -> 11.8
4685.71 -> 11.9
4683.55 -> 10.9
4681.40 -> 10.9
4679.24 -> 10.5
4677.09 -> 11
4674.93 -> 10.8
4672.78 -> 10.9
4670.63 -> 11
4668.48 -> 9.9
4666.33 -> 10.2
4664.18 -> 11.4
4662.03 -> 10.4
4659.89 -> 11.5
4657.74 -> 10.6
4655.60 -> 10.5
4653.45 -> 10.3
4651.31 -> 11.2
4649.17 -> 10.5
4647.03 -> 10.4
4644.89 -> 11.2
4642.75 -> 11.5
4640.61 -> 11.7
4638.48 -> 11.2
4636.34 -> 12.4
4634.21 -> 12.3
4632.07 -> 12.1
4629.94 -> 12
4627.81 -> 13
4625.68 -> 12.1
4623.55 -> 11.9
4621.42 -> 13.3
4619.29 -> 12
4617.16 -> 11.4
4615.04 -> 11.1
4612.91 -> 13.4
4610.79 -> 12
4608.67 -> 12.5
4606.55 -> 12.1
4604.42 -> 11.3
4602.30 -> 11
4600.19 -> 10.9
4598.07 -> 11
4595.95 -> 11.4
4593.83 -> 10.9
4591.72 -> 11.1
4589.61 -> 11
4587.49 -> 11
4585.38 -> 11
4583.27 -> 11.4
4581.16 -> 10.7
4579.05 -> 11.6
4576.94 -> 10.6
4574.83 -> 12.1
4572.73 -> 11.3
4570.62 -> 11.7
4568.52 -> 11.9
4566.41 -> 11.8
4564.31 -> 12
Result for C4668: 9.1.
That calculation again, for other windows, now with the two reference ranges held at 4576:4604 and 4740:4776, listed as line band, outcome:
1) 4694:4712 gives 1.2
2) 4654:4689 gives 1.8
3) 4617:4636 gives -1.7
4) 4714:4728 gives 0.1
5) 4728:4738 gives 0.2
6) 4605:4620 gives -1.2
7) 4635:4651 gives 0.1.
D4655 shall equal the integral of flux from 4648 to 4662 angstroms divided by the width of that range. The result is 10.7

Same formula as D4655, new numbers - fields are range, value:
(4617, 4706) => 11.3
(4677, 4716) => 11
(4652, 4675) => 10.7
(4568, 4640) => 11.7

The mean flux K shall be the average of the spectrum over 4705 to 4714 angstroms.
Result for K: 10.8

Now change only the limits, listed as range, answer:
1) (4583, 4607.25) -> 11.2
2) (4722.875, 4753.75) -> 11.8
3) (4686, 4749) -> 11.4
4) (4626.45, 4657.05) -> 11.4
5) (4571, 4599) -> 11.2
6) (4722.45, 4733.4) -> 11.9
